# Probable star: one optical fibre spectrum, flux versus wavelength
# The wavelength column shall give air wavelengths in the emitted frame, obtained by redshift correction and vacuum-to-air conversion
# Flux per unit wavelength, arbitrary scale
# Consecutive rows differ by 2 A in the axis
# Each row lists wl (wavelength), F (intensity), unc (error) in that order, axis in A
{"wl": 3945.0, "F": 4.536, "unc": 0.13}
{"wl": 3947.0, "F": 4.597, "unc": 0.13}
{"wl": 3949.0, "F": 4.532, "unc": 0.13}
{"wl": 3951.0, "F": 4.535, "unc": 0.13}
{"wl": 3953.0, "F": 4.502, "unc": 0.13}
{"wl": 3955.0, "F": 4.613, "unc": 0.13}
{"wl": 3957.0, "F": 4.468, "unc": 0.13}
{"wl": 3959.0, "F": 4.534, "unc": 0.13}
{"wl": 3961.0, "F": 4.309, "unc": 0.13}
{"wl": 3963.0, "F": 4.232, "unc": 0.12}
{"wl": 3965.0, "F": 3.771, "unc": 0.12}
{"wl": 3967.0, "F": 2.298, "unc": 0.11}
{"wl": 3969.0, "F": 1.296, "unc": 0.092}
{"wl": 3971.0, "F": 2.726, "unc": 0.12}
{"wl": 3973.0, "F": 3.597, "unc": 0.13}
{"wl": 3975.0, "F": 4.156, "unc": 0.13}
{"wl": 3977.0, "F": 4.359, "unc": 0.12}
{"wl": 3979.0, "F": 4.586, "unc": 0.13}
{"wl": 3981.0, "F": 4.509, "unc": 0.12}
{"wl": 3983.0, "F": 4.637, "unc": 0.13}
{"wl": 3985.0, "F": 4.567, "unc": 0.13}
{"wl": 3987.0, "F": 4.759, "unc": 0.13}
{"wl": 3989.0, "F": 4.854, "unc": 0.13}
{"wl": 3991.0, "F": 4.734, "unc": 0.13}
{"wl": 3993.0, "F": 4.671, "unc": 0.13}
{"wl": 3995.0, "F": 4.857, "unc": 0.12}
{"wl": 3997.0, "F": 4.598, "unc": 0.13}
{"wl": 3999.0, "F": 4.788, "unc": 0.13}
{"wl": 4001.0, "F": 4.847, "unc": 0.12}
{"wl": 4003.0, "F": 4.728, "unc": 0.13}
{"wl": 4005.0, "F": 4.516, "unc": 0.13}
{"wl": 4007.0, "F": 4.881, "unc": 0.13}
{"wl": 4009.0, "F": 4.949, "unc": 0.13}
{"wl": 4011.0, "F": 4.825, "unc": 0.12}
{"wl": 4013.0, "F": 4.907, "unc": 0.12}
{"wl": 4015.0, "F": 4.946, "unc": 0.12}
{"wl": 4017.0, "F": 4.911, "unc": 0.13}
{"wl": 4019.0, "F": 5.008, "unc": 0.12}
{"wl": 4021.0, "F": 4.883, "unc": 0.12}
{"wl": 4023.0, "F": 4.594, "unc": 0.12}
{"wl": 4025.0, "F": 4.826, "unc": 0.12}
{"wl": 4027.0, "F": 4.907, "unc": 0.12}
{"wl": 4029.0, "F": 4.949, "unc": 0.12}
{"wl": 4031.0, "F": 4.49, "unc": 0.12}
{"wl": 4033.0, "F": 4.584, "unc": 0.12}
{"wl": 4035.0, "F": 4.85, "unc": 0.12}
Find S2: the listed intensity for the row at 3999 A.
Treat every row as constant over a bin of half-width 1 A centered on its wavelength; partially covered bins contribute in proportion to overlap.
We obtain 4.788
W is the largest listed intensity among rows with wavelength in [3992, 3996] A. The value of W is 4.857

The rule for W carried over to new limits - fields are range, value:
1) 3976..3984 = 4.637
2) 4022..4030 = 4.949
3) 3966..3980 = 4.586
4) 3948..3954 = 4.535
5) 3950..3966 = 4.613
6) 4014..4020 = 5.008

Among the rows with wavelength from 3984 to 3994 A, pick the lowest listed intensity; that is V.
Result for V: 4.567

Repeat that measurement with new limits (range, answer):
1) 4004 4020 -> 4.516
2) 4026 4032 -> 4.49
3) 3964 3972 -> 1.296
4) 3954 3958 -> 4.468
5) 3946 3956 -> 4.502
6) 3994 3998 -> 4.598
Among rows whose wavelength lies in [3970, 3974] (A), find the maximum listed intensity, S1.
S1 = 3.597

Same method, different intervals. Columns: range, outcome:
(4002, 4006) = 4.728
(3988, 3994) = 4.854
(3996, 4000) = 4.788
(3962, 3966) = 4.232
